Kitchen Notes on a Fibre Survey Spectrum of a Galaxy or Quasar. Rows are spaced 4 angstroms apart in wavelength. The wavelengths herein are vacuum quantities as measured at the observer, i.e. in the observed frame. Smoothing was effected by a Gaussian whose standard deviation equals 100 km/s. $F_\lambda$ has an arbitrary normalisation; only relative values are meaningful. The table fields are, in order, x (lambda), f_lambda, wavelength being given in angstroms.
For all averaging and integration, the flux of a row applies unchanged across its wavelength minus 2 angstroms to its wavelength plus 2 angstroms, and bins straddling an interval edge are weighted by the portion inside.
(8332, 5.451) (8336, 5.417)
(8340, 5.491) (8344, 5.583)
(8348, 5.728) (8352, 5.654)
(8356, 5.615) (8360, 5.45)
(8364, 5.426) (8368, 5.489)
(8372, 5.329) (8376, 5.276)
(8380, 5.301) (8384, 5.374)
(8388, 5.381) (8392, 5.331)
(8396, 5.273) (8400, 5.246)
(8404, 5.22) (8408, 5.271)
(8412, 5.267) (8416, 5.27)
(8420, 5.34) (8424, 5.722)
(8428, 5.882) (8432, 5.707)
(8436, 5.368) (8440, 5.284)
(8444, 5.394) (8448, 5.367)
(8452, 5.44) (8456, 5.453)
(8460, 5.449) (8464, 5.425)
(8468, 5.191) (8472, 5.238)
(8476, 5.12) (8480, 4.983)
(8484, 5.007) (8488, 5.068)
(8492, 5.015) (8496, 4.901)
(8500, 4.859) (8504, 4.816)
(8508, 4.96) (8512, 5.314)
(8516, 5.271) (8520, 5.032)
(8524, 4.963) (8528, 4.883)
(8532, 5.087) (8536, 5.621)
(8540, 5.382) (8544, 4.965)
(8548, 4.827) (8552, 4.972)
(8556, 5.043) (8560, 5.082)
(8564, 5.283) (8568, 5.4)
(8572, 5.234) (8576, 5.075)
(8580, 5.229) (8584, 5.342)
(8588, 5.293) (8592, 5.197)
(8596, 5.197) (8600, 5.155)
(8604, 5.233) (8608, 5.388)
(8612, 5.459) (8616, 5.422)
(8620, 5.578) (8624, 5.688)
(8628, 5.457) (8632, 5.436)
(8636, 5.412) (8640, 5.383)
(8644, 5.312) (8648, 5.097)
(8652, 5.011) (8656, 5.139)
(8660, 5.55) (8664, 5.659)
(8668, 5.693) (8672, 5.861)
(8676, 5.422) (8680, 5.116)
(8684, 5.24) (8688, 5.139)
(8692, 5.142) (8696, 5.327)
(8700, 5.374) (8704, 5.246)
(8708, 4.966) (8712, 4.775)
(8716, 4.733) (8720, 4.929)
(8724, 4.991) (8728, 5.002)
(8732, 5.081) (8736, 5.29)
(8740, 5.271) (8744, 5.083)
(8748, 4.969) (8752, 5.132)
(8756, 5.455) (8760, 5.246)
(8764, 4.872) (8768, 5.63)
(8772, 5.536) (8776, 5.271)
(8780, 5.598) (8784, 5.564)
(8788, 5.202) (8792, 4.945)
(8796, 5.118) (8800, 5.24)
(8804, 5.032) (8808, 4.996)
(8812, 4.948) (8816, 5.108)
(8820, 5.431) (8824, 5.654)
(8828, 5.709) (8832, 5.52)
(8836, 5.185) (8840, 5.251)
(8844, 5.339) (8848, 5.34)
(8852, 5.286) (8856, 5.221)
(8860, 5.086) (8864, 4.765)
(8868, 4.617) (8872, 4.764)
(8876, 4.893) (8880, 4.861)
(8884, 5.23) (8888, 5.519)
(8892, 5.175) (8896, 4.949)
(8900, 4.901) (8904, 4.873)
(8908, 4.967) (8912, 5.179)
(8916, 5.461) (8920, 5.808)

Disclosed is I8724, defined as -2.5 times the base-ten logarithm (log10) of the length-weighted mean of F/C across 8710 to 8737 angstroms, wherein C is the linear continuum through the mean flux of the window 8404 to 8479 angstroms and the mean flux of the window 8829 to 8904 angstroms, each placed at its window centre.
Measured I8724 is 0.052 mag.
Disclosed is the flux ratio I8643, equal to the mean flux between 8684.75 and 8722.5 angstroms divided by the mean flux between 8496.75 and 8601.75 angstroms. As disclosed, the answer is 1.0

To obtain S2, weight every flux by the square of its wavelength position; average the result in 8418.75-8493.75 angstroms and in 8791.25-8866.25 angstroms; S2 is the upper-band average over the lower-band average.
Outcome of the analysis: 1.1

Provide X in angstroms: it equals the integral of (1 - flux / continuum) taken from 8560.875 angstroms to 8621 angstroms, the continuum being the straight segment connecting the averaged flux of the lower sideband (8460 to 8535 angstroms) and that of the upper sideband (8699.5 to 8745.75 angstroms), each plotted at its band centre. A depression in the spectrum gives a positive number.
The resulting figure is -2.6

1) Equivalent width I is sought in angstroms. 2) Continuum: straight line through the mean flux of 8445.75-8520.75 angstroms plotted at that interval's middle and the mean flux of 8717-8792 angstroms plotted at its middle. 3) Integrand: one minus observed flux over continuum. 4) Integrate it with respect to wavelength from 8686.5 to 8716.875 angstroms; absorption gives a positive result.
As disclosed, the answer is 0.6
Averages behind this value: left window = 5.16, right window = 5.21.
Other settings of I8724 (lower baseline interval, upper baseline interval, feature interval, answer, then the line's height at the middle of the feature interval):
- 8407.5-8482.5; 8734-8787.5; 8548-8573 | 0.04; 5.35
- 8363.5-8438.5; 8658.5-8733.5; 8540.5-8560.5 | 0.06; 5.31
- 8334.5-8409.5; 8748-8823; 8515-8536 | 0.05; 5.35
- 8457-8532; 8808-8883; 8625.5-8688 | -0.05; 5.12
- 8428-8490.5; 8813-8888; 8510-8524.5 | 0.03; 5.3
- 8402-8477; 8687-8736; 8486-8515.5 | 0.07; 5.32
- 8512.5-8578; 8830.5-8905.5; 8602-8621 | -0.06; 5.13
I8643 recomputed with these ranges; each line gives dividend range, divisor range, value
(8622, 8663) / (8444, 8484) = 1.01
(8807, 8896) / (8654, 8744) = 0.99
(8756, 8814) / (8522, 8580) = 1.02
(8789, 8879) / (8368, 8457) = 0.96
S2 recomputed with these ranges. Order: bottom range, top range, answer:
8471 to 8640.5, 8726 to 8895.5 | 1.06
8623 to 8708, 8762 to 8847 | 1.02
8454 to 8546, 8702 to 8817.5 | 1.07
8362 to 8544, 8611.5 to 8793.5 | 1.06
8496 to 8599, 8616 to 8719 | 1.06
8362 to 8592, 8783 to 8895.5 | 1.07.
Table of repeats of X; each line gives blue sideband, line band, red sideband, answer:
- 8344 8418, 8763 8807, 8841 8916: -1.3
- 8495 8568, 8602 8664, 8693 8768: -3.4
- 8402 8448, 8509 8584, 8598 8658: 3.2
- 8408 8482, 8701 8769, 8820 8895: 2.0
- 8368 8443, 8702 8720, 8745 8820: 1.1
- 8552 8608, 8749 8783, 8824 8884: -1.1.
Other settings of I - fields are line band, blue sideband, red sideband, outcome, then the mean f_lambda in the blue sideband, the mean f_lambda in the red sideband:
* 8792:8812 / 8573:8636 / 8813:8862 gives 1.0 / 5.34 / 5.34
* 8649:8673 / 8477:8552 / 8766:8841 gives -1.2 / 5.05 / 5.31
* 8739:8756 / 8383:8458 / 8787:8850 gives 0.4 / 5.4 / 5.25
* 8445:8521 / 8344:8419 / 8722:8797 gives 2.7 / 5.39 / 5.23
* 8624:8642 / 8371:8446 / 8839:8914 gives -0.8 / 5.38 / 5.06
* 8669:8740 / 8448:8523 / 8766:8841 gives 1.3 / 5.14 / 5.31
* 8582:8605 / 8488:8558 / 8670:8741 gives -0.6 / 5.05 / 5.16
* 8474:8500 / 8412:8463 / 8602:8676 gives 2.2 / 5.46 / 5.43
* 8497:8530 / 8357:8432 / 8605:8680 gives 2.5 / 5.39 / 5.43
